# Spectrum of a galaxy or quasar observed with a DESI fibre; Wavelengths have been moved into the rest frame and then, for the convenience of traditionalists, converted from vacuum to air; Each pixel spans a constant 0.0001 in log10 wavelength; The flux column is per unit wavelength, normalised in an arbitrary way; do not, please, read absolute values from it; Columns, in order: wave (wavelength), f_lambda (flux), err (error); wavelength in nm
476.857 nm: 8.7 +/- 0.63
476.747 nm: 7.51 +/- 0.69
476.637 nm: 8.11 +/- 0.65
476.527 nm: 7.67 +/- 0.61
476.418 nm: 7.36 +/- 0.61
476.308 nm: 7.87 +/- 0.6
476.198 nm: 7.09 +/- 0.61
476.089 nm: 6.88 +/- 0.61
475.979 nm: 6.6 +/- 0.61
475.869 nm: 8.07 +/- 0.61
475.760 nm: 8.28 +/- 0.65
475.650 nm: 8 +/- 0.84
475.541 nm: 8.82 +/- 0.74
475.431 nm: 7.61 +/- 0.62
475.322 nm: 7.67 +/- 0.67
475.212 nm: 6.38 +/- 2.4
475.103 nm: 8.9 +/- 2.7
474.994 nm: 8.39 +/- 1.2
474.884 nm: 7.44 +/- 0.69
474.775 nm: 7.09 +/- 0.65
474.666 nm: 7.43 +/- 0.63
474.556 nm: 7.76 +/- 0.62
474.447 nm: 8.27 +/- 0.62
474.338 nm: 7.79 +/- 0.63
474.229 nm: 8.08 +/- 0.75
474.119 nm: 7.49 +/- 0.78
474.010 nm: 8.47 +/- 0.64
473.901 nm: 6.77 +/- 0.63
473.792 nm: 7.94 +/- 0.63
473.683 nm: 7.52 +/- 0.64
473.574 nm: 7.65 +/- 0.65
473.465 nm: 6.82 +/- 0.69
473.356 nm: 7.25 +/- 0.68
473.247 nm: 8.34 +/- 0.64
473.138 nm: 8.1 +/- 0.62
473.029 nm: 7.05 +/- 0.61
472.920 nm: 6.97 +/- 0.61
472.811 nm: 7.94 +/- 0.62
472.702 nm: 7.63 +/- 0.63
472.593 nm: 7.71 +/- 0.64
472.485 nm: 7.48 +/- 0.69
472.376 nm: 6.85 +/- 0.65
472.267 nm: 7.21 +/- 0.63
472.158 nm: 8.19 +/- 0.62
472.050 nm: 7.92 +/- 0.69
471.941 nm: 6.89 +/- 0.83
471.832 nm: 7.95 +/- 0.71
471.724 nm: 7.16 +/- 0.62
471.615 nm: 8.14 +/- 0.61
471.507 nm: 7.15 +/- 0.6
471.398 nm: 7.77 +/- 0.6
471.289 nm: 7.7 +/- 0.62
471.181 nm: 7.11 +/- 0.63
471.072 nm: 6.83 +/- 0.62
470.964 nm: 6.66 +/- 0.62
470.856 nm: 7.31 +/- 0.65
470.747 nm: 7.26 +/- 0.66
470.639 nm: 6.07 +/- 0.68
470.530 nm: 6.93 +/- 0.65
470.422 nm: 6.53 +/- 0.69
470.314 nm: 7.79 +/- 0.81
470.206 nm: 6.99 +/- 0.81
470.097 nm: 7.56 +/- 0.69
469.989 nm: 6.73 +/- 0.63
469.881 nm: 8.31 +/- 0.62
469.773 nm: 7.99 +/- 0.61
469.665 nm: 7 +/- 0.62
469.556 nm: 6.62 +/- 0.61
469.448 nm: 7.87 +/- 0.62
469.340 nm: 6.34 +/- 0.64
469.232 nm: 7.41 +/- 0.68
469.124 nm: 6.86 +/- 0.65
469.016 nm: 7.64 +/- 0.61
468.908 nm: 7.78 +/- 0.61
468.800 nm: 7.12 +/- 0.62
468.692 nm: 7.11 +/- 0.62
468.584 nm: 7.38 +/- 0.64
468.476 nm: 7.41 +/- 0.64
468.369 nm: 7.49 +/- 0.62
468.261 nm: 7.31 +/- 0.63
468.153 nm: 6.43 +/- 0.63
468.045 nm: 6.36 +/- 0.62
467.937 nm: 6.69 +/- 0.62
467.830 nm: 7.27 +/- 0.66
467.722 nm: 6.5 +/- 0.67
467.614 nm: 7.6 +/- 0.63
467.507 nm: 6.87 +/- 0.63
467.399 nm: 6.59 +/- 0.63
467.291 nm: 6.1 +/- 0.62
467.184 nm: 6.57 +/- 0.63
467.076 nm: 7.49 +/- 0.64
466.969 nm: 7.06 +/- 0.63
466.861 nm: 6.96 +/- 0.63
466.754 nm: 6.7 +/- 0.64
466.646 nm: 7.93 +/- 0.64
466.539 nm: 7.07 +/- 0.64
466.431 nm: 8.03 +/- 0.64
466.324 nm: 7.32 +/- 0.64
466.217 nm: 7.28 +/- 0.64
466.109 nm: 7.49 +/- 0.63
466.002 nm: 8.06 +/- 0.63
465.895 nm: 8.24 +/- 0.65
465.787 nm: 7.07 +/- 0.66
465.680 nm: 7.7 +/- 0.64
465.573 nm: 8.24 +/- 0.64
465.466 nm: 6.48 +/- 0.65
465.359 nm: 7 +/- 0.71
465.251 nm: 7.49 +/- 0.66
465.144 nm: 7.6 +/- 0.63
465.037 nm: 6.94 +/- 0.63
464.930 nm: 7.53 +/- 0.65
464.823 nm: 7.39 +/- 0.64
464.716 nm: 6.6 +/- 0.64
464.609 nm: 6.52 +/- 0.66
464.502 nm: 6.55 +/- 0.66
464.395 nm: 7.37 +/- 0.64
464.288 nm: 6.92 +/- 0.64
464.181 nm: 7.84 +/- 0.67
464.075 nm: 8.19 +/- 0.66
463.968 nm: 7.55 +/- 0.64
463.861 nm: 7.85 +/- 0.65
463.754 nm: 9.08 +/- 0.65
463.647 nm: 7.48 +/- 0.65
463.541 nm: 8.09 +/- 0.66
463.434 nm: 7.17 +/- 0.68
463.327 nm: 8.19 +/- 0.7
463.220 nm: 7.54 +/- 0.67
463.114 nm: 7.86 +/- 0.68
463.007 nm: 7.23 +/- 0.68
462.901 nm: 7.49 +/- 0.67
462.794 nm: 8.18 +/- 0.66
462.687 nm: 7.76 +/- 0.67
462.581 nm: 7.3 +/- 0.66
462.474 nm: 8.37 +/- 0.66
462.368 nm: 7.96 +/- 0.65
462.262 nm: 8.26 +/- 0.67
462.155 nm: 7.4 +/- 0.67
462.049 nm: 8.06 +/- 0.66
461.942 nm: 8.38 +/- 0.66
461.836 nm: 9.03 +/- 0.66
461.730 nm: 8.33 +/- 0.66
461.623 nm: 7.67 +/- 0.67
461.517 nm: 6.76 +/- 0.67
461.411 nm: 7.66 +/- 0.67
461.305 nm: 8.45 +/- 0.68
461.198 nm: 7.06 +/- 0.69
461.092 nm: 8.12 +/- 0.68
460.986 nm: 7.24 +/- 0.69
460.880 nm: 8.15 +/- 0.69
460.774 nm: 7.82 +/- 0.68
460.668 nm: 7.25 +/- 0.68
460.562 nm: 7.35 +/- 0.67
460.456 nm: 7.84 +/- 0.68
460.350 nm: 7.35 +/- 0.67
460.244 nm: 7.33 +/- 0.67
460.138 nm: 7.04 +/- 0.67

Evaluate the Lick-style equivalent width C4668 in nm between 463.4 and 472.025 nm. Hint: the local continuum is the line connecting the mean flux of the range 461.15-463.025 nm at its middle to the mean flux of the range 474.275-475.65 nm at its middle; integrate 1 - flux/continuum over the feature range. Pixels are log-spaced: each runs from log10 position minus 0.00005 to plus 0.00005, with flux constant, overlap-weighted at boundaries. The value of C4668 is 0.63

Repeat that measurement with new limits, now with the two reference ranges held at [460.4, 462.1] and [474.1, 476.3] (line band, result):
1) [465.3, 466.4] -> 0.04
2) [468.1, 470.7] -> 0.19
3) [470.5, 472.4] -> 0.11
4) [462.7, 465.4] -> 0.10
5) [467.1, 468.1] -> 0.13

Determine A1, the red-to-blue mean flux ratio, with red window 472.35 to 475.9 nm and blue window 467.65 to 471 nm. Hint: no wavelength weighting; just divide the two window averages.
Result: 1.1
